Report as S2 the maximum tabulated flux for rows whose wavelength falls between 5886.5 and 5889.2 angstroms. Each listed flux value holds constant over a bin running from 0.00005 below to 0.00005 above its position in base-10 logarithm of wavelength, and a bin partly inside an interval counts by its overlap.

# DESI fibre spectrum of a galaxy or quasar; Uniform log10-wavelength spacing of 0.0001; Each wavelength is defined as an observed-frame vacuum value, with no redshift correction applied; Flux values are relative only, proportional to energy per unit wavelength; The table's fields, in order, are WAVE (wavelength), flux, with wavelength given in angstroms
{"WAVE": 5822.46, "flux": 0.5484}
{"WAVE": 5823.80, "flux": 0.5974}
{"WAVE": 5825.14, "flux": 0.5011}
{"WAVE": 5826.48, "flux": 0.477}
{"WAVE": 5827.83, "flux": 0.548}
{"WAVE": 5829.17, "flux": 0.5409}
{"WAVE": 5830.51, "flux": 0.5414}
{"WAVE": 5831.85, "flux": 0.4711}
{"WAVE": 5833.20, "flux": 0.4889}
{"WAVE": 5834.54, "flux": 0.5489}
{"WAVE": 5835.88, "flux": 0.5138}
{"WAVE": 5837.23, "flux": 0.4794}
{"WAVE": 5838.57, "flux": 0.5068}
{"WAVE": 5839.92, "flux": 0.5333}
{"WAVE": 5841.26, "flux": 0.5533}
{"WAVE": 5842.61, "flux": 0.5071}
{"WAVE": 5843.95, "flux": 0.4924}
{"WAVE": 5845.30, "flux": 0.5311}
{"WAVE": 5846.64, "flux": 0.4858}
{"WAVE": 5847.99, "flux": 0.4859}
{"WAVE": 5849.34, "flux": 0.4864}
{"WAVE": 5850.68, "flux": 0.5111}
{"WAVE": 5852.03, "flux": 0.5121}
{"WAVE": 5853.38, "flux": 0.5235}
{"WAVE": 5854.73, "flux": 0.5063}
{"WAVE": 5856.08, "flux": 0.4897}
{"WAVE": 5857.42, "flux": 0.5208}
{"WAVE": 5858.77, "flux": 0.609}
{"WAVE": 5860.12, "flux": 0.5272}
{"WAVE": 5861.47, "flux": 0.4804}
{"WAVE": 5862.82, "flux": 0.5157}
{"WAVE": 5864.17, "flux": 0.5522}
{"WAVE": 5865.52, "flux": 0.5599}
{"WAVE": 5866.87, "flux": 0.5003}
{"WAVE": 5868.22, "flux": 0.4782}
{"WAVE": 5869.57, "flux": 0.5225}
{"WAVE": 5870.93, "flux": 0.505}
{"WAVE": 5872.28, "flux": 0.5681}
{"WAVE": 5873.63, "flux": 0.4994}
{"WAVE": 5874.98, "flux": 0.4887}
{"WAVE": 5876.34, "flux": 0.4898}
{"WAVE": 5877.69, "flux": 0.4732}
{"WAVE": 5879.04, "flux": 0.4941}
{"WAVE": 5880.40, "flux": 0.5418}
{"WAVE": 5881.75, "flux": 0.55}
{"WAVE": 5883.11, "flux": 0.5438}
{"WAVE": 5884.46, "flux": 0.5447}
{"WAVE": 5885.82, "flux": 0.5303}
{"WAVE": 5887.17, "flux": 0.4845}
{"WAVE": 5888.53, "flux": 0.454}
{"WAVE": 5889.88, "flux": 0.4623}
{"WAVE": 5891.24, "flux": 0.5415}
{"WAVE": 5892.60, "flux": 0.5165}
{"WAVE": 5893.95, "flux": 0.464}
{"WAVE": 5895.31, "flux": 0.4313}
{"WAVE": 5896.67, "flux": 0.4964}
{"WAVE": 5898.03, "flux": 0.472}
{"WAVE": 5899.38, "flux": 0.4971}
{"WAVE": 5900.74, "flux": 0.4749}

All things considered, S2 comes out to 0.4845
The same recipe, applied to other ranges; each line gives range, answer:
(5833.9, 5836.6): 0.5489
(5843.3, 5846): 0.5311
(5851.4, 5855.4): 0.5235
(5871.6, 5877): 0.5681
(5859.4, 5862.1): 0.5272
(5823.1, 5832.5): 0.5974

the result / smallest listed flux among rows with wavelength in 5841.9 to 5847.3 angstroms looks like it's 0.4858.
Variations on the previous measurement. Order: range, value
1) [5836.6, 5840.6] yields 0.4794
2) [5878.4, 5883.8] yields 0.4941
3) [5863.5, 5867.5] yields 0.5003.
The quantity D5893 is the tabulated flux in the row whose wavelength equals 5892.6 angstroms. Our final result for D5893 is 0.5165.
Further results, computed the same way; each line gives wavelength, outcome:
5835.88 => 0.5138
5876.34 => 0.4898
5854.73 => 0.5063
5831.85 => 0.4711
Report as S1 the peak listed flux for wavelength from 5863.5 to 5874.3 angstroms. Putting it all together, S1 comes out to 0.5681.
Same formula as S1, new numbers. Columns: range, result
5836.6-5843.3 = 0.5533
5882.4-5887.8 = 0.5447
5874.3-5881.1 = 0.5418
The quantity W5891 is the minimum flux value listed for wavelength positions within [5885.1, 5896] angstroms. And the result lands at 0.4313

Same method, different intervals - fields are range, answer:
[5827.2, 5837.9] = 0.4711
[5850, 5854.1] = 0.5111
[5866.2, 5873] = 0.4782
